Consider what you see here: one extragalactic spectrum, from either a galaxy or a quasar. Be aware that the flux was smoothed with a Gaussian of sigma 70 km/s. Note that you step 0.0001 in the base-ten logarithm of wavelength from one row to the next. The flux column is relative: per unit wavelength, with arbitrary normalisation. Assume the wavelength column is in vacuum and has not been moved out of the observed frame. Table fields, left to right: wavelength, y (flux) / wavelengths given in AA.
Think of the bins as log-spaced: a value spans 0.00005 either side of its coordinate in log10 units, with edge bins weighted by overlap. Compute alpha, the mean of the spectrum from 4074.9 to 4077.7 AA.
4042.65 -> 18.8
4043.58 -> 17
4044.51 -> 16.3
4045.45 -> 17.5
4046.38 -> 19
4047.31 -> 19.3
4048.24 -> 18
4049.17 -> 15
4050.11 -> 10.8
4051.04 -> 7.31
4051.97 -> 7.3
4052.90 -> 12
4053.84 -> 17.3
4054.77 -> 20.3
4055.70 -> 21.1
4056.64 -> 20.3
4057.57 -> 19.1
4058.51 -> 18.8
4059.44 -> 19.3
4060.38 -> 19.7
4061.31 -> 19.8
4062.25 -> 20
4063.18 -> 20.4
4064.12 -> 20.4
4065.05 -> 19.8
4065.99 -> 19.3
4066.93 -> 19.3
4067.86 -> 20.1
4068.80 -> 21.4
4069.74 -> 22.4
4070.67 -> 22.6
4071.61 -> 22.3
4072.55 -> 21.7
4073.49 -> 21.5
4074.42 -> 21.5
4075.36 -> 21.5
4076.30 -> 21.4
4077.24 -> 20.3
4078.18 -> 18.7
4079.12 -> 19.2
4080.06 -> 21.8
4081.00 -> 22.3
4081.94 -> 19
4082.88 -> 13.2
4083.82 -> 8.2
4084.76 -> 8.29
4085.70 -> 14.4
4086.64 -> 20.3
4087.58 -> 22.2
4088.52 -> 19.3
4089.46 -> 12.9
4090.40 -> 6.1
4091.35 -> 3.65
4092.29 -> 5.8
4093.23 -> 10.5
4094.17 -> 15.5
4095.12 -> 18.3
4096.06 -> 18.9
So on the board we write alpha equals 21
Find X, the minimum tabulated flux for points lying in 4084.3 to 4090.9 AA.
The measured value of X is 6.1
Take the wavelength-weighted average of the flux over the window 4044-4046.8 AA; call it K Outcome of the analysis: 17.5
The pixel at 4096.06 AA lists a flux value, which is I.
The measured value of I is 18.9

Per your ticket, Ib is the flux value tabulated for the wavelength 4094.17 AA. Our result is 15.5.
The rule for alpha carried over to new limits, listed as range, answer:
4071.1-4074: 21.8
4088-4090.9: 12.8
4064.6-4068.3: 19.6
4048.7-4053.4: 10.5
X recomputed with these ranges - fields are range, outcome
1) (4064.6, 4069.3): 19.3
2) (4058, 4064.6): 18.8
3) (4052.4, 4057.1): 12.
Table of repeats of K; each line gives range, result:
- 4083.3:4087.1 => 12.8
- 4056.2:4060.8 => 19.4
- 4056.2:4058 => 19.7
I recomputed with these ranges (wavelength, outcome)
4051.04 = 7.31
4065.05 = 19.8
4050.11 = 10.8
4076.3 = 21.4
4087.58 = 22.2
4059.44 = 19.3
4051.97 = 7.3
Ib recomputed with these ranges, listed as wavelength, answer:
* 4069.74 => 22.4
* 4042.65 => 18.8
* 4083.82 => 8.2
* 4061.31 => 19.8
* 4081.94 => 19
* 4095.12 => 18.3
